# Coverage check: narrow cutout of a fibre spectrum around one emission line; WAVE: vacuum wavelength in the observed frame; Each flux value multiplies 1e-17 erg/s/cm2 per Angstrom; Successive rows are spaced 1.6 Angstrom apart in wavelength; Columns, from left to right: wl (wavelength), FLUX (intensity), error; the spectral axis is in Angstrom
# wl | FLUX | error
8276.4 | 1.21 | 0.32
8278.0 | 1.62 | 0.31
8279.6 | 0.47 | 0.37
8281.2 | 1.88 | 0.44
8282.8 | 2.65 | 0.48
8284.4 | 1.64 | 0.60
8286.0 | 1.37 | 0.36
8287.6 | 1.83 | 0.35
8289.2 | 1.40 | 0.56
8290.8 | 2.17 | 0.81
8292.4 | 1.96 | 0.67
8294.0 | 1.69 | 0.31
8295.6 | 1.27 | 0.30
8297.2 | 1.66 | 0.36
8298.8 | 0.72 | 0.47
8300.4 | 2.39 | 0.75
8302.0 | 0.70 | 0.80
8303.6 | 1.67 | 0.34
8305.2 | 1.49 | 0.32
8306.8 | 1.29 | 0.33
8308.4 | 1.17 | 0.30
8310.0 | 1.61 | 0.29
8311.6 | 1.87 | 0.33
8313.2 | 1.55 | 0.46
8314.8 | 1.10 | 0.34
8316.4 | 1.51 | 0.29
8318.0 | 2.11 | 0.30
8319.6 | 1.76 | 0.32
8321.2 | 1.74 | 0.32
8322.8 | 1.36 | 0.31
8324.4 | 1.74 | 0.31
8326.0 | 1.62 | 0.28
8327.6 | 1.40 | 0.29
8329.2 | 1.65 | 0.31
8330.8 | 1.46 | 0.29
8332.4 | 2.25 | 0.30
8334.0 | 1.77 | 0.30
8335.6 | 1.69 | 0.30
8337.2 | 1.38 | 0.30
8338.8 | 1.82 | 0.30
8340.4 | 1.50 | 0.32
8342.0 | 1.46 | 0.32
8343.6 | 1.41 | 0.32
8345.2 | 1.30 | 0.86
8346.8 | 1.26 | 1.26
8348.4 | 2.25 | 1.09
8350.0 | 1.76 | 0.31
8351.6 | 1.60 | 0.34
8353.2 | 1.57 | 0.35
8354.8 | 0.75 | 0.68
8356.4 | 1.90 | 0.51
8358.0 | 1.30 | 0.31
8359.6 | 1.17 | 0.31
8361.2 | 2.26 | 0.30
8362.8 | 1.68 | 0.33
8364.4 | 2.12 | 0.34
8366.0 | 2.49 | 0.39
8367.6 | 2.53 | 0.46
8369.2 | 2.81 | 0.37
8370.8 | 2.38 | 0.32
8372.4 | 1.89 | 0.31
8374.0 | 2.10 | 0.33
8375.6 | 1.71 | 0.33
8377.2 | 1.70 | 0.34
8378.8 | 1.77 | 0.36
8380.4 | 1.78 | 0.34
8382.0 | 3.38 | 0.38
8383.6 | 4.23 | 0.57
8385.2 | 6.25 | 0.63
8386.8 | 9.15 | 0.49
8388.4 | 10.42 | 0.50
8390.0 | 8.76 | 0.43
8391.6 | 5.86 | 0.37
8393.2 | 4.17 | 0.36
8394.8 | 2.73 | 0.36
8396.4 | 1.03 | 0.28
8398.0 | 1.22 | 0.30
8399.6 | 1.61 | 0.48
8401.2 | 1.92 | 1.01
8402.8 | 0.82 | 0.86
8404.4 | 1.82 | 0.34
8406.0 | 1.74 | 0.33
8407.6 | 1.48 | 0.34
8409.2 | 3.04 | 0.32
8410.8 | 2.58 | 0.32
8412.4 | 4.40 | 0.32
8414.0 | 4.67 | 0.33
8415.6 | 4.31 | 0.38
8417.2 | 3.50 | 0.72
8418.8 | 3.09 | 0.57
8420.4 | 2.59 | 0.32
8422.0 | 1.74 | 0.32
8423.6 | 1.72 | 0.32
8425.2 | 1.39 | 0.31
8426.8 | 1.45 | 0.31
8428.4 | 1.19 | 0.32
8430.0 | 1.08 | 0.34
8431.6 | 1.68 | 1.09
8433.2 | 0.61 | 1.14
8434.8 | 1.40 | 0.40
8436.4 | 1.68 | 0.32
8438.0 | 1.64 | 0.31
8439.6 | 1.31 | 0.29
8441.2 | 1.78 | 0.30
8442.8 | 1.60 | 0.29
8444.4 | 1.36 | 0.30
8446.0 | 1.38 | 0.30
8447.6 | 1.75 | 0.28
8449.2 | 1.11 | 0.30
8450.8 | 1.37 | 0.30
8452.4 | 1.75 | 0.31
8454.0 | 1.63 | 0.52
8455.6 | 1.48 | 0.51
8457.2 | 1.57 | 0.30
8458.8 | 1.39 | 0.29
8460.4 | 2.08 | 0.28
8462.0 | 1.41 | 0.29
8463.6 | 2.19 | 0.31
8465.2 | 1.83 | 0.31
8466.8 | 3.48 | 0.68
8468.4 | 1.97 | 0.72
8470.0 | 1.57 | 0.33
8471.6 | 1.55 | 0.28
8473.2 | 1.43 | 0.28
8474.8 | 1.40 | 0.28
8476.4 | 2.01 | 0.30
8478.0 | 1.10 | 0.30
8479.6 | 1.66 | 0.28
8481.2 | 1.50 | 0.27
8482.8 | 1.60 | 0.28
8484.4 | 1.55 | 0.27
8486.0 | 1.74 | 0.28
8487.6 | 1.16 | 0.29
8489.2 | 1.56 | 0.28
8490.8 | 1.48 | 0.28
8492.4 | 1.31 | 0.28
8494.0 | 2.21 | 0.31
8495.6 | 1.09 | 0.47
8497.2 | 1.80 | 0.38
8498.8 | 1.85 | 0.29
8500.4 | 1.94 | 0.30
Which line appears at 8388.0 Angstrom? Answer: H-alpha 6563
